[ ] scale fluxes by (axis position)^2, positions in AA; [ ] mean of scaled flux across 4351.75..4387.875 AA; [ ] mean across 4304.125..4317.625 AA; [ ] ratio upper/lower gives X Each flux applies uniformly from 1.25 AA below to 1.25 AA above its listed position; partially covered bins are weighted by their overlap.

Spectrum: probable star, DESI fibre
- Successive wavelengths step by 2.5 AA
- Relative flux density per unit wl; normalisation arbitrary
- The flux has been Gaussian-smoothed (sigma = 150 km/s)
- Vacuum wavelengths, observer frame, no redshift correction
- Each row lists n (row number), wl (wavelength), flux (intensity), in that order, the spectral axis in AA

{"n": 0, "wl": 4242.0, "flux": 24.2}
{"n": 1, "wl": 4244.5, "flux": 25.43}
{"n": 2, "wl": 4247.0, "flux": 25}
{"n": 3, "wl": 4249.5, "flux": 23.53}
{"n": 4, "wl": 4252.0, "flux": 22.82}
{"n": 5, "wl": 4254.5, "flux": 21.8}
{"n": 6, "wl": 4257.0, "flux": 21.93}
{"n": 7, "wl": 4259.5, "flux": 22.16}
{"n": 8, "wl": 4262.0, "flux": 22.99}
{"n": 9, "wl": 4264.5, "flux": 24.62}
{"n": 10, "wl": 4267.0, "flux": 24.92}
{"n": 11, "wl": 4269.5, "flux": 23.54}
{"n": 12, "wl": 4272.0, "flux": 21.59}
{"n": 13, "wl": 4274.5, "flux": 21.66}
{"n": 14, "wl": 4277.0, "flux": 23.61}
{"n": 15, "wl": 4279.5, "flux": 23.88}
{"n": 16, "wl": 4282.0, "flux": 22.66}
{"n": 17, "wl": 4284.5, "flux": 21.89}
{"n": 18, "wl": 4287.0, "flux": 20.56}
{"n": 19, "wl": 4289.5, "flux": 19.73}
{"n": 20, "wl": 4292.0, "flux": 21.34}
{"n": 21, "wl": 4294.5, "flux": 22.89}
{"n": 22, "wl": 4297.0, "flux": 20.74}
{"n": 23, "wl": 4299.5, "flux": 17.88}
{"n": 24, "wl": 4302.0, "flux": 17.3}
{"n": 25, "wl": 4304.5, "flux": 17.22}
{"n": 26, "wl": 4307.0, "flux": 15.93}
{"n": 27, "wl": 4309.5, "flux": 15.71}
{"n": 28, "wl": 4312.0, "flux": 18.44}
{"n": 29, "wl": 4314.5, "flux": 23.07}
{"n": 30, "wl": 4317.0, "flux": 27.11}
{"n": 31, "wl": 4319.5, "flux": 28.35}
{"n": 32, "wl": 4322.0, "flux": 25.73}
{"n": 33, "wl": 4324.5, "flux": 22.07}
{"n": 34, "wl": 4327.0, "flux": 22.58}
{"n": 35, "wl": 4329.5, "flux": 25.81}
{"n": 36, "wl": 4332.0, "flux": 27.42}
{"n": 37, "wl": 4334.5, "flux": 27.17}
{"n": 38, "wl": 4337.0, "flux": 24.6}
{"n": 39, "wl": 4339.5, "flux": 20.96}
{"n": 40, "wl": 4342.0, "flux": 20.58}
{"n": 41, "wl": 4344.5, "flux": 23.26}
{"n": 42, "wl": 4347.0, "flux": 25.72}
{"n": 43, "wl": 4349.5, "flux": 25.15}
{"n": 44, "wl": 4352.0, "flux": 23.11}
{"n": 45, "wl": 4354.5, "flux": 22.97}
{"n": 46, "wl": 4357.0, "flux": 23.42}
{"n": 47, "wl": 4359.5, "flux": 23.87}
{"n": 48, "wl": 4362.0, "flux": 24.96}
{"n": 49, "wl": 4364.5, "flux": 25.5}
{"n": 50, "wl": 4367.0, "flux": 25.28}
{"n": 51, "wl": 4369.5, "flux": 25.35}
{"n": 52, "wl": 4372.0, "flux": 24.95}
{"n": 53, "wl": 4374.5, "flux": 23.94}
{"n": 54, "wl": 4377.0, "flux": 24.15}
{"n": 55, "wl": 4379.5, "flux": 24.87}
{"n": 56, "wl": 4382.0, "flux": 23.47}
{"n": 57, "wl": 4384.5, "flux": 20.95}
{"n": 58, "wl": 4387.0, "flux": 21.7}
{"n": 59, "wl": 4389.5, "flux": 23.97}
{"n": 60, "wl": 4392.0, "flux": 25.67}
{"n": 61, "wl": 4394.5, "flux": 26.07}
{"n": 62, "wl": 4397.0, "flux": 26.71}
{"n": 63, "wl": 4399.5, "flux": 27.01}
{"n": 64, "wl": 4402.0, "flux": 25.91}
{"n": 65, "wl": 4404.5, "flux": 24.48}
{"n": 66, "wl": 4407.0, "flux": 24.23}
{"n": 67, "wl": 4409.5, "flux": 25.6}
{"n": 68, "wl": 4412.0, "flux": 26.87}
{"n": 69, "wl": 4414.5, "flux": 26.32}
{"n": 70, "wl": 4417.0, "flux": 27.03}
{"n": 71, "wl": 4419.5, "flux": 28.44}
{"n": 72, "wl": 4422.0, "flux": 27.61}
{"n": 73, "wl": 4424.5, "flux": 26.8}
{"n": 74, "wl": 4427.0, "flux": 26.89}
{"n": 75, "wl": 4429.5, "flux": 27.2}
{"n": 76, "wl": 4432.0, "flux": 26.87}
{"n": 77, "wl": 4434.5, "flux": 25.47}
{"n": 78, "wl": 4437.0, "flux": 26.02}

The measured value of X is 1.27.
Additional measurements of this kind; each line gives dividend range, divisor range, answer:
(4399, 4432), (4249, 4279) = 1.24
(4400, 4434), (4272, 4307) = 1.36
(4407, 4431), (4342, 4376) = 1.14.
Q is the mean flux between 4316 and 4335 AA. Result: 25.7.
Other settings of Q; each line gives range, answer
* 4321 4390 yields 24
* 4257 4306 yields 21.6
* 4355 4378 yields 24.6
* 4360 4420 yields 25.1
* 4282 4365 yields 22.5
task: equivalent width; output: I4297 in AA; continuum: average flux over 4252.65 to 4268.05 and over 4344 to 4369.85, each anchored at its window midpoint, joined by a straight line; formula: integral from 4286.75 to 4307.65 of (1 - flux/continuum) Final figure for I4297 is 3.76 AA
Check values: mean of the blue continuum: 23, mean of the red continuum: 24.4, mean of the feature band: 19.3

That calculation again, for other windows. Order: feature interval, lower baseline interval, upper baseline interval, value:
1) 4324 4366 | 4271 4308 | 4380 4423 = -2.08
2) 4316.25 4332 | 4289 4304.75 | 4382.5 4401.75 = -3.19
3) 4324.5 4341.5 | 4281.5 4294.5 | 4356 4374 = -0.77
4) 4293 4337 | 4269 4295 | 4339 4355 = 1.01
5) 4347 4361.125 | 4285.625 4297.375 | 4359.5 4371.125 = 0.33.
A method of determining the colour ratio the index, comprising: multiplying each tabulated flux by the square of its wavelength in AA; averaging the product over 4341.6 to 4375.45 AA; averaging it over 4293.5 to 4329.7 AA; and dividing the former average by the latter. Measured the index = 1.17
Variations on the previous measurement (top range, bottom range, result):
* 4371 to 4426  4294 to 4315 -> 1.43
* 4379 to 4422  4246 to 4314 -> 1.26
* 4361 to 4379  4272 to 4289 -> 1.17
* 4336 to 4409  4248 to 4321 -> 1.16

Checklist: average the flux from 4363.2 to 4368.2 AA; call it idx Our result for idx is 25.4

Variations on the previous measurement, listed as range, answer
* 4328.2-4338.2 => 26.2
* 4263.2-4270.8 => 24.3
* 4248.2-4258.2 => 22.5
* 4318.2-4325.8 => 25.4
